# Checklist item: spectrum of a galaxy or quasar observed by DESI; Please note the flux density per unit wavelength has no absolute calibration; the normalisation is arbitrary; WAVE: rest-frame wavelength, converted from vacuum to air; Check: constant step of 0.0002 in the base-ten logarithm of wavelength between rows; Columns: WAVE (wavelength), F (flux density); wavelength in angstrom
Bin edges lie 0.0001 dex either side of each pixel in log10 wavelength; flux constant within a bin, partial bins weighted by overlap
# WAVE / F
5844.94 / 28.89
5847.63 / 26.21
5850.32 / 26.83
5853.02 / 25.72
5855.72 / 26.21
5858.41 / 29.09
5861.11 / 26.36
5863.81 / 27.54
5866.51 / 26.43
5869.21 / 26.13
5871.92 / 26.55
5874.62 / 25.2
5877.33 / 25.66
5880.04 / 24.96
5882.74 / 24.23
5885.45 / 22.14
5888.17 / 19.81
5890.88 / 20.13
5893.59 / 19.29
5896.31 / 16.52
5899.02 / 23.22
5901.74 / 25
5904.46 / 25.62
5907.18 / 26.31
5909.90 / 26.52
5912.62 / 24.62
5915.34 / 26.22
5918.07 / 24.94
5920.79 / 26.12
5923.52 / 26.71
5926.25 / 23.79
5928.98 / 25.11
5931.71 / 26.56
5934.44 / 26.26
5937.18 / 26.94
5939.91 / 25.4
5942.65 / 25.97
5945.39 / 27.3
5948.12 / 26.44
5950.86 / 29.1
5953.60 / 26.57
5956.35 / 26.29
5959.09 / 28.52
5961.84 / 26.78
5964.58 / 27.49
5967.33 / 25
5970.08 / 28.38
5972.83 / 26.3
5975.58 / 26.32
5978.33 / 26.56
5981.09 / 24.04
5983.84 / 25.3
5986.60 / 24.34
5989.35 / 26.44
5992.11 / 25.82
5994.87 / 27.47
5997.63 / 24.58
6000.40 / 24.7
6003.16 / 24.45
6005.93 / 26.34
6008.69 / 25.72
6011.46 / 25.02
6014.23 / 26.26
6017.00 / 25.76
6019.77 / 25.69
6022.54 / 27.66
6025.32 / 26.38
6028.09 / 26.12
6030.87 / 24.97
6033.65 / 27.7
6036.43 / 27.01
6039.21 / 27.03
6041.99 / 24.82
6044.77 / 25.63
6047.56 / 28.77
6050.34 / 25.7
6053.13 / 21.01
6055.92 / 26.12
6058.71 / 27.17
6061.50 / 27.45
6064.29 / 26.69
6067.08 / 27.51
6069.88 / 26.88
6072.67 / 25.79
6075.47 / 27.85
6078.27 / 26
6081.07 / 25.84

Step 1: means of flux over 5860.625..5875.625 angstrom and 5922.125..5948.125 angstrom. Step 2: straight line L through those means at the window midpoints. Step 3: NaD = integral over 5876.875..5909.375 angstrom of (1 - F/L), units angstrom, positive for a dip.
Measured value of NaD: 4.3 angstrom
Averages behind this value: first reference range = 26.4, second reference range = 26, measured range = 22.8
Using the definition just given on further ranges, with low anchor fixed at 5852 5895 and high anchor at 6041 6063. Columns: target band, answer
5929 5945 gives -0.7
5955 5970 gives -1.0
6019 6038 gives -0.6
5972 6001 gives -0.2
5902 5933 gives -0.8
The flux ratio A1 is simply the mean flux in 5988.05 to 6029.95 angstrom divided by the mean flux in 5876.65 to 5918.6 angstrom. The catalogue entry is 1.1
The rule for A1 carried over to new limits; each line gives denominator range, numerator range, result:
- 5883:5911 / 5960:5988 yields 1.16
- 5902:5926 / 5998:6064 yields 1.01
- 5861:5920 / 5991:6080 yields 1.08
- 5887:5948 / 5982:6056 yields 1.05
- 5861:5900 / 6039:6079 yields 1.12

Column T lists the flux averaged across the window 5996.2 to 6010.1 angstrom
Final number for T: 25.2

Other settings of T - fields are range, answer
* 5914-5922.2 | 25.8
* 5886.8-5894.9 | 19.7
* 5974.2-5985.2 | 25.6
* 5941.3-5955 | 27.1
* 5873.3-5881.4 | 25.3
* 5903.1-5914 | 25.8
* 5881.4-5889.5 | 22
